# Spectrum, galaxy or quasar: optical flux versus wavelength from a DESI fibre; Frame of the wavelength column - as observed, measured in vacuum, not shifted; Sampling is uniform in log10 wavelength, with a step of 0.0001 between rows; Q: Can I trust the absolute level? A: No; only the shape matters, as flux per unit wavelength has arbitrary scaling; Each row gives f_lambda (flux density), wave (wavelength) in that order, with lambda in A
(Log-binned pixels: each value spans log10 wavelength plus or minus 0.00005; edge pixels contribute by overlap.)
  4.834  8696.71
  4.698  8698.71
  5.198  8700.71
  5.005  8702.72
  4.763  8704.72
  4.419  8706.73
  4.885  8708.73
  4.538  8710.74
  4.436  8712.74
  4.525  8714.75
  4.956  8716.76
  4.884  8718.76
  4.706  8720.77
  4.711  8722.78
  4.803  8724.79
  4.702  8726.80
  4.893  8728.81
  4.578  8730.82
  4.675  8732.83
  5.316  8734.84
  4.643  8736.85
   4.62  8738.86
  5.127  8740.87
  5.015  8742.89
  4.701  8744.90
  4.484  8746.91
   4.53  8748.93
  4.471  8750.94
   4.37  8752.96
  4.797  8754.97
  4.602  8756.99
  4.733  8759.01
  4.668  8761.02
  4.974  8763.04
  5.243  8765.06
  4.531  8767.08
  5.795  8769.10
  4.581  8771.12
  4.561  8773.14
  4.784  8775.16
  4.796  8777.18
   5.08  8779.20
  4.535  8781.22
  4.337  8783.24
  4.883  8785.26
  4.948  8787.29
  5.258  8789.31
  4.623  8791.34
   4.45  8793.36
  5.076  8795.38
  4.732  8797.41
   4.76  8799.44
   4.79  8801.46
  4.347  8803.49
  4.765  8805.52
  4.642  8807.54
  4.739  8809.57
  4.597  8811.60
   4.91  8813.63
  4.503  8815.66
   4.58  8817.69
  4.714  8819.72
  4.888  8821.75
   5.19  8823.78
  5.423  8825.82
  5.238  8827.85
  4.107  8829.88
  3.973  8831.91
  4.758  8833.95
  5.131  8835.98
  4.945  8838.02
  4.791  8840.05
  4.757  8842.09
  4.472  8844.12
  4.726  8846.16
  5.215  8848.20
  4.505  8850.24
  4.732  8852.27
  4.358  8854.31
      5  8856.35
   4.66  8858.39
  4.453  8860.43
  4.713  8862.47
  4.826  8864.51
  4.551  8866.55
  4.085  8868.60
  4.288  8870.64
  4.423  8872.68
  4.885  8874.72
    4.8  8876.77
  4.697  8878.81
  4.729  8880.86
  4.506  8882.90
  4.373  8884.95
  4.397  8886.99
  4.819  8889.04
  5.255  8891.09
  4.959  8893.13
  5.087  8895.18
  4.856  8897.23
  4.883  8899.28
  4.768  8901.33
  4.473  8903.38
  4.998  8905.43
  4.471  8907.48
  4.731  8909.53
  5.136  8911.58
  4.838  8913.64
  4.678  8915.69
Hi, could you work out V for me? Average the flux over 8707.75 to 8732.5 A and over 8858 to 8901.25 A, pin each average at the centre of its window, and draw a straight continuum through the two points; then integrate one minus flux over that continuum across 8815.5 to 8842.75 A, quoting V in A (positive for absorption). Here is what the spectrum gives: -0.60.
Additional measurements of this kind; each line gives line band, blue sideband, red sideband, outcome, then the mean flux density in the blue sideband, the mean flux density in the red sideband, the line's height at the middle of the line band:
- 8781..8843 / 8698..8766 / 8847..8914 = -0.4 A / 4.75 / 4.71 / 4.73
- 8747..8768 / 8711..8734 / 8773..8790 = 0.4 A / 4.71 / 4.8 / 4.77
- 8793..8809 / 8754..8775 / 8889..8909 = 0.5 A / 4.84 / 4.86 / 4.85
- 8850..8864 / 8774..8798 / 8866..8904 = 0.2 A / 4.79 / 4.68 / 4.71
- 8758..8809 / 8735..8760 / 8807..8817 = -1.2 A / 4.7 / 4.67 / 4.68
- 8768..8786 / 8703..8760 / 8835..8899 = -0.4 A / 4.71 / 4.71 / 4.71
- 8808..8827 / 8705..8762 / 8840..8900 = -0.6 A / 4.71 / 4.69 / 4.7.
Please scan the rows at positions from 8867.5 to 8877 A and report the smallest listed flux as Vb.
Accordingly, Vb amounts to 4.085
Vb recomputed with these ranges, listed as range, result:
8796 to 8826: 4.347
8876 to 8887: 4.373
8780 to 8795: 4.337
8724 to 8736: 4.578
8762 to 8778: 4.531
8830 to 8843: 3.973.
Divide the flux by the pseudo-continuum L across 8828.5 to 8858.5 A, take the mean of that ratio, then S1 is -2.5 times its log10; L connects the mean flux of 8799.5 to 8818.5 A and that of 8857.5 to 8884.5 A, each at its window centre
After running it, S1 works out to -0.016 mag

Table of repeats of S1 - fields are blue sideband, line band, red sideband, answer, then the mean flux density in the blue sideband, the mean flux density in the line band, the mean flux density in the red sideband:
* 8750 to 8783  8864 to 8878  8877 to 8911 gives 0.051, 4.77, 4.54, 4.76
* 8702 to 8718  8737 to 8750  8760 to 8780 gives 0.015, 4.69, 4.74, 4.9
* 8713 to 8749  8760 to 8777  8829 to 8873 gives -0.037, 4.77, 4.89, 4.62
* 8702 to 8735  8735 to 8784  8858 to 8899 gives -0.010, 4.74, 4.76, 4.67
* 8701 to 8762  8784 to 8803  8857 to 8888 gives -0.037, 4.72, 4.81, 4.56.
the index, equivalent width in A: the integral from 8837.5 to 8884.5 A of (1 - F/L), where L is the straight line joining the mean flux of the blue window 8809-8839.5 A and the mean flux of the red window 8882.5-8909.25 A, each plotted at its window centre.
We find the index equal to 1.2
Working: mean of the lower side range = 4.78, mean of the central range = 4.65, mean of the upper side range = 4.76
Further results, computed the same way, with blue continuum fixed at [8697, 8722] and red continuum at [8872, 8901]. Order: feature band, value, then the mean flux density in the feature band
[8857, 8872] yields 0.8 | 4.52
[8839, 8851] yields 0.0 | 4.75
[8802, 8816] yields 0.3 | 4.65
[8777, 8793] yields -0.1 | 4.79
